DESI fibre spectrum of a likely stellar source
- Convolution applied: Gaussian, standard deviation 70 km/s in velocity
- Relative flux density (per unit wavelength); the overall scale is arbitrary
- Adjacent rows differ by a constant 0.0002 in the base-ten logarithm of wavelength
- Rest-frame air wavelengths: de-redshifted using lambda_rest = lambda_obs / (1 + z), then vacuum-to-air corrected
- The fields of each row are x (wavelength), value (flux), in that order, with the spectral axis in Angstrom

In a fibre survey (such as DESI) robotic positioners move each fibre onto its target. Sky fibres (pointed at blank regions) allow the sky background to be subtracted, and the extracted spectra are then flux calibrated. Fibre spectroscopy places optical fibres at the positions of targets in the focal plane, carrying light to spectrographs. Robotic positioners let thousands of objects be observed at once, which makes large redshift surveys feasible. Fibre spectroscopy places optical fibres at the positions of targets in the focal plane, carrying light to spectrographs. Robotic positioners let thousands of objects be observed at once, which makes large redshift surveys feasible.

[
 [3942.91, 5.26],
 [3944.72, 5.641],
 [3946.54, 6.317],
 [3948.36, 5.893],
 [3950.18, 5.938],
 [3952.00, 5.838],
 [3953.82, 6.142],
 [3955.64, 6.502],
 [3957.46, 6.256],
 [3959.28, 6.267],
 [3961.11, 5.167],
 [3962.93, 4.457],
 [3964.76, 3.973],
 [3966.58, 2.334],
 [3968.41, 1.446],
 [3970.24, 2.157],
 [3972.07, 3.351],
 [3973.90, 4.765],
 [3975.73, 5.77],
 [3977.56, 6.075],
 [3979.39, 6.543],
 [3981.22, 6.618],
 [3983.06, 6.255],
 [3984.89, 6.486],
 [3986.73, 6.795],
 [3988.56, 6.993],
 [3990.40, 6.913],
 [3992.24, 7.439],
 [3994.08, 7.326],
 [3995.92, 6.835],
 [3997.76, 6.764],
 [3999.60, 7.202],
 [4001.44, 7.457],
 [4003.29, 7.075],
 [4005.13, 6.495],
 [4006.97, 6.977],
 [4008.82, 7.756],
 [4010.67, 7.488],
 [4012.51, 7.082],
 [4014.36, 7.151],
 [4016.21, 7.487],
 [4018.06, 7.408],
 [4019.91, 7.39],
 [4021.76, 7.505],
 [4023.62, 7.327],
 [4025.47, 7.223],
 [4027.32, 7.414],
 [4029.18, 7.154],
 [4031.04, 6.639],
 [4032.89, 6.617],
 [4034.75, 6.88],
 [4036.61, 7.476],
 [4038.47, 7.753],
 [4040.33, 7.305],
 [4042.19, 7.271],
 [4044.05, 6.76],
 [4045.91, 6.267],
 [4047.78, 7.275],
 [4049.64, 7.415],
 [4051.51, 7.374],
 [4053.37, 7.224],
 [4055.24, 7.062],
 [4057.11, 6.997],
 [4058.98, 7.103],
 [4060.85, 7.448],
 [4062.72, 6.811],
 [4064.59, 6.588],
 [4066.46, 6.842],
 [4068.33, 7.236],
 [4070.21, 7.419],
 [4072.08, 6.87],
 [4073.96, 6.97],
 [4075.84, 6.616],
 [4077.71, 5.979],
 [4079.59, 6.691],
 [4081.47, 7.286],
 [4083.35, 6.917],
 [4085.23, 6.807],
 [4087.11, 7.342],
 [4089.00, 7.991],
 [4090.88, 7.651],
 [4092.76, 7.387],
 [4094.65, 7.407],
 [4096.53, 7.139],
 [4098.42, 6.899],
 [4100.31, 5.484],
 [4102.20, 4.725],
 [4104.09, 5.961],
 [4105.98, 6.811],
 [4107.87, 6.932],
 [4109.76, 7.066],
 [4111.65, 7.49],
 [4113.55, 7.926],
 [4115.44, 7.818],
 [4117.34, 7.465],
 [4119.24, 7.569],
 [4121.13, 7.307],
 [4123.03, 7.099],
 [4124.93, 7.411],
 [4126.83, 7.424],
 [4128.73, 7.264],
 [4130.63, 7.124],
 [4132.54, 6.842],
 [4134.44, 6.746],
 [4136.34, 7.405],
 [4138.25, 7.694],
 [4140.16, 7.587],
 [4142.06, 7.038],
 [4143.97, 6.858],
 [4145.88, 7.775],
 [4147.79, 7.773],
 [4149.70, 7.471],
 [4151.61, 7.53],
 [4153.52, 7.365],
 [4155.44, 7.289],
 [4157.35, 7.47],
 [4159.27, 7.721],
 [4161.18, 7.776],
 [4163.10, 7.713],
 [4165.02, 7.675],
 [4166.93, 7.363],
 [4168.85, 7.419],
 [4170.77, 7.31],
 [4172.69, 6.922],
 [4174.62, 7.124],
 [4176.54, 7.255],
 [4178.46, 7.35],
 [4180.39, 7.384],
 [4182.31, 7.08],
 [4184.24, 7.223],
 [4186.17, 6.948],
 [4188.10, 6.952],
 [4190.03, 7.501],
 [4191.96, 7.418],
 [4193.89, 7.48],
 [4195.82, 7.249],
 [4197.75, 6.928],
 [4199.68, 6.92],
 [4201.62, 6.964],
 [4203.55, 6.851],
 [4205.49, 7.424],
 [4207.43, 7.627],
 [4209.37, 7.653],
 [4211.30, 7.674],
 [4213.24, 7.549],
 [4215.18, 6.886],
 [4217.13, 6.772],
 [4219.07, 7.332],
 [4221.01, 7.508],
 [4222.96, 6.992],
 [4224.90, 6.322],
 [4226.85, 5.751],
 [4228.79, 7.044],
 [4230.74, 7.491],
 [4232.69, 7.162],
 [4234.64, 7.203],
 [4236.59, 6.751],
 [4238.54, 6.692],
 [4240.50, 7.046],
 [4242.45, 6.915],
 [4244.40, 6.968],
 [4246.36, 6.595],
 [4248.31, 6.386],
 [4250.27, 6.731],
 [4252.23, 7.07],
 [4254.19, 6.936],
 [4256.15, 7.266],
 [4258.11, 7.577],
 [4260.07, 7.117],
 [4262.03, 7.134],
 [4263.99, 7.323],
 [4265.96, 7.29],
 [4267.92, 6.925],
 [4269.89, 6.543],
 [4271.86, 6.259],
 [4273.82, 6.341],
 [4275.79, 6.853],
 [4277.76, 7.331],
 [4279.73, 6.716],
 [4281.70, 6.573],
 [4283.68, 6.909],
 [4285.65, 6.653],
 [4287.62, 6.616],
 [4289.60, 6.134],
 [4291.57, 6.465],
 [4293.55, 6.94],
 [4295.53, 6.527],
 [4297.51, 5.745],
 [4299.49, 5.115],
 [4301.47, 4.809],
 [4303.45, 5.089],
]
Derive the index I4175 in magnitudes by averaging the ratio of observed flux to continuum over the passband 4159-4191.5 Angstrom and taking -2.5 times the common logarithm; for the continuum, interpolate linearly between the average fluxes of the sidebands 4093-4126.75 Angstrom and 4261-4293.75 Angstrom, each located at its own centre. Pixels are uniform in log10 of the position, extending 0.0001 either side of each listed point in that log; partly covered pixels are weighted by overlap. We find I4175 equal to -0.07 mag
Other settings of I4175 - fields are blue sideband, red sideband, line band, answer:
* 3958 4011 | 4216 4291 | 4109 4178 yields -0.14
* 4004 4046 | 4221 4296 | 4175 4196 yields -0.05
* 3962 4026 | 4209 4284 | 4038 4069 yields -0.11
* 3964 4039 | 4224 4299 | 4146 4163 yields -0.14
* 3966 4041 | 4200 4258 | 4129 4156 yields -0.07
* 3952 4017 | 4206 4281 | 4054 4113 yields -0.08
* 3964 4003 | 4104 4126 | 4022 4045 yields -0.14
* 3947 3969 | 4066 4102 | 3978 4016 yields -0.23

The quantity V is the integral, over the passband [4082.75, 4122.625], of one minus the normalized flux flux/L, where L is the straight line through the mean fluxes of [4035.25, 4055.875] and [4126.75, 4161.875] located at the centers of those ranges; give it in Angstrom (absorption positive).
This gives 1.33 Angstrom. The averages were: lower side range 7.19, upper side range 7.37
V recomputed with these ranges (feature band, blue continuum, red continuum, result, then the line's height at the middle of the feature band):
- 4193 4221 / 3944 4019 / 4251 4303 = -3.17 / 6.51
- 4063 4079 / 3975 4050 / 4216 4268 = 0.46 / 7.01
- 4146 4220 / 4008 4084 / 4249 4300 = -4.71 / 6.89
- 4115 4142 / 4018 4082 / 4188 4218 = -0.60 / 7.16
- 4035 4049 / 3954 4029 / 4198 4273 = -1.60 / 6.42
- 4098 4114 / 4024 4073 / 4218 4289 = 1.14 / 7.04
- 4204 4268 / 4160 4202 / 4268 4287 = -1.09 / 6.95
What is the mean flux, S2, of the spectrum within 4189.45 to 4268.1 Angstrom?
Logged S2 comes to 7.08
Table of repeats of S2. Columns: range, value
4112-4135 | 7.34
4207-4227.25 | 7.12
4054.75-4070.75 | 7.05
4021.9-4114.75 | 7.01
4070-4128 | 7.02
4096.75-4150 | 7.1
